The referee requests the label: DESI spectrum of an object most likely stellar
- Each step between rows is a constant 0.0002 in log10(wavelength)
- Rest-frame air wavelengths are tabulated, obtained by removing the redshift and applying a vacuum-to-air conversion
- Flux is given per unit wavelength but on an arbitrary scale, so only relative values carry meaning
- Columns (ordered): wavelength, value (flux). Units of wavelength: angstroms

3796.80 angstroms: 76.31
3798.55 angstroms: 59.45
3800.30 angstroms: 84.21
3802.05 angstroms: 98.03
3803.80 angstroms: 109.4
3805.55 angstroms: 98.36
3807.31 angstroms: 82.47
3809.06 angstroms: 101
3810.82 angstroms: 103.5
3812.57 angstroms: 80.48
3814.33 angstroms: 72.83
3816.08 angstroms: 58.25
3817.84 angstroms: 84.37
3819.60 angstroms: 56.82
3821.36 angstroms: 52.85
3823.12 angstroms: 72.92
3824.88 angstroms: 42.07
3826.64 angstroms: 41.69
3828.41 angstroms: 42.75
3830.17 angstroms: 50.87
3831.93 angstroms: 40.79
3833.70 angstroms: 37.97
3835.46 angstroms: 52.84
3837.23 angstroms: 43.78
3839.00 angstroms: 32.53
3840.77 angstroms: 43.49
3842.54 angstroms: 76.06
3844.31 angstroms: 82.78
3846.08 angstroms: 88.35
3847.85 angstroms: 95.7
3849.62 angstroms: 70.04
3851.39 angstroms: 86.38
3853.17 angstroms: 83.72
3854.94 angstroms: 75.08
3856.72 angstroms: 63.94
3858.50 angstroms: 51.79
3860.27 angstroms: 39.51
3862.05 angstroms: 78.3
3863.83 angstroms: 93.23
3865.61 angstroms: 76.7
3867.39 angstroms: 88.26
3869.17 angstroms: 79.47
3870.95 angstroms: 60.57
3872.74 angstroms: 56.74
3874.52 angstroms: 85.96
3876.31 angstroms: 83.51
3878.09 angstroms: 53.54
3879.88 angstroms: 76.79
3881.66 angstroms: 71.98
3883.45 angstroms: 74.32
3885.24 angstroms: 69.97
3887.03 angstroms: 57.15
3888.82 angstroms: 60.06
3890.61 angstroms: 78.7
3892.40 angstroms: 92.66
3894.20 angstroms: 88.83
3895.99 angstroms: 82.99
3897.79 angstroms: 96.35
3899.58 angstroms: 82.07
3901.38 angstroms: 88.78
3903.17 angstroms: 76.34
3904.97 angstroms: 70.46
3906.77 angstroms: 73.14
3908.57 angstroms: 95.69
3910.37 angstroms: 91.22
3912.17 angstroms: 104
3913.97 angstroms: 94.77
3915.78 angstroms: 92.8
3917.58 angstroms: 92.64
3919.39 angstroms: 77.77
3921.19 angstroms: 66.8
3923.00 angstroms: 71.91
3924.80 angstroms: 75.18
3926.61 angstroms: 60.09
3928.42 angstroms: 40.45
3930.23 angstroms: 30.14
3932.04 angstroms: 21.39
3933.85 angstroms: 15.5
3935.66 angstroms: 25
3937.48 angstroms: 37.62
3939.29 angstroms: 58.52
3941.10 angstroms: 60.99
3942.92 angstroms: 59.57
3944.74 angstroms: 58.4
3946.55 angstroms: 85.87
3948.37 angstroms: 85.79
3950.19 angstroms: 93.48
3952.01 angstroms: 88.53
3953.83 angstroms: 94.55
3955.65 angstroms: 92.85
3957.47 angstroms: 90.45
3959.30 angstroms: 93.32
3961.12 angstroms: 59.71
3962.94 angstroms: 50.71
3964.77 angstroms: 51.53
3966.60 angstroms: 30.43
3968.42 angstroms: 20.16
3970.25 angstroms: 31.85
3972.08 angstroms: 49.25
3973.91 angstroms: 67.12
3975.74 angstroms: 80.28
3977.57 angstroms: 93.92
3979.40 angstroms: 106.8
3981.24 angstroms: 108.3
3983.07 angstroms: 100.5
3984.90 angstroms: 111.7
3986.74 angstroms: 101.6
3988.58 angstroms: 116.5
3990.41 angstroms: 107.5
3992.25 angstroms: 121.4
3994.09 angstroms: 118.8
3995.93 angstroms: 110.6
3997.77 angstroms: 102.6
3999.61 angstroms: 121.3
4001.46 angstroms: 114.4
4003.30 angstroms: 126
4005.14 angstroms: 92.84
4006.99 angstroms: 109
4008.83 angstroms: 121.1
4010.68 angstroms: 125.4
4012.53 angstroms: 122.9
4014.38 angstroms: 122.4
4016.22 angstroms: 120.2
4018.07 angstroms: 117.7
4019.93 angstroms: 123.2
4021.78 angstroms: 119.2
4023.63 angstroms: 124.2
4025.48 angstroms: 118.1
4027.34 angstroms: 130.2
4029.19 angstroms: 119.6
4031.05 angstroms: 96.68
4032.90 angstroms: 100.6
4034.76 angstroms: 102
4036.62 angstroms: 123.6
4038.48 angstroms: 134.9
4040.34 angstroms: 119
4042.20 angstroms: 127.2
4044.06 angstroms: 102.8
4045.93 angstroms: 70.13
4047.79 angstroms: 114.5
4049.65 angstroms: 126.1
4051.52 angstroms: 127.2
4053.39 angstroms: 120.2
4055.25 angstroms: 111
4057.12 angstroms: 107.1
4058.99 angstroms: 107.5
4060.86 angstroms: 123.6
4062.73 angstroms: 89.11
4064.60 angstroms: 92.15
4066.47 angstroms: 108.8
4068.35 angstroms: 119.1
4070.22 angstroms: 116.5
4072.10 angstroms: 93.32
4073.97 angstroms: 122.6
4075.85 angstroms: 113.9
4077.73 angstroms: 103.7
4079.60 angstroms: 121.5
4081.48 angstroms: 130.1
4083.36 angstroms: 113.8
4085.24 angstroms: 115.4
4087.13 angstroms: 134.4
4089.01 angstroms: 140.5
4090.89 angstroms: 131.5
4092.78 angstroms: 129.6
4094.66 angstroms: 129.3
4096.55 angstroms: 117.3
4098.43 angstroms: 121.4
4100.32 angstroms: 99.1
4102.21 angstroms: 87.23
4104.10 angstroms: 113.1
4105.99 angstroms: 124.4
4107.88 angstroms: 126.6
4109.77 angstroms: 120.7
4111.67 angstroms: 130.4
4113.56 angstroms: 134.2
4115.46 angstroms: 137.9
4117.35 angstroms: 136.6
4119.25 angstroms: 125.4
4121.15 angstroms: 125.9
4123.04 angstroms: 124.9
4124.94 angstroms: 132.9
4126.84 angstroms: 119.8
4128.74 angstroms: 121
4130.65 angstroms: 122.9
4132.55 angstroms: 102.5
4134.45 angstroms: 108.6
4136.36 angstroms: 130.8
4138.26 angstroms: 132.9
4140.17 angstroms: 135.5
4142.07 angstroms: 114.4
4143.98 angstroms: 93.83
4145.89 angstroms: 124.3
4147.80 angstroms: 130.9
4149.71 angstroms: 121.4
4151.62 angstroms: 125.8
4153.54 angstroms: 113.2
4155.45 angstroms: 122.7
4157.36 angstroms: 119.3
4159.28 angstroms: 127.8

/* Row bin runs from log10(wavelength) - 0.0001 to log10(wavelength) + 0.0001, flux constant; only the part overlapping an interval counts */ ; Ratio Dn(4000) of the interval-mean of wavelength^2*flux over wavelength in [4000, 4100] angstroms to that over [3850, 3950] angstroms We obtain 1.8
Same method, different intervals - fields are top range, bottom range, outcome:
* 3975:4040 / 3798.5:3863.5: 1.81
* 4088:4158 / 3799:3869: 2.02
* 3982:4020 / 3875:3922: 1.49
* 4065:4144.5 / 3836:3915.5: 1.79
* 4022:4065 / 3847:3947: 1.71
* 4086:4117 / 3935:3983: 1.92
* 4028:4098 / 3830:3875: 1.92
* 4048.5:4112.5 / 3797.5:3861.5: 1.94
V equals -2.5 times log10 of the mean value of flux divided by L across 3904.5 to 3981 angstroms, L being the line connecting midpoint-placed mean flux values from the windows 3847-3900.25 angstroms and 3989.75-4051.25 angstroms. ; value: 0.346 mag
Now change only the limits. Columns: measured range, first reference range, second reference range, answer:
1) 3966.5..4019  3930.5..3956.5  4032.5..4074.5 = -0.18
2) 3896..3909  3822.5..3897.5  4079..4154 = -0.08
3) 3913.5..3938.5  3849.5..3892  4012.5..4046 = 0.46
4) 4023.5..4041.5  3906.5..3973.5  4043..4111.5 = -0.18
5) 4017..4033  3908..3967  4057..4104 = -0.21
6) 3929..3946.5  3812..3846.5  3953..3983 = 0.50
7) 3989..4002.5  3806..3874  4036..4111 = -0.15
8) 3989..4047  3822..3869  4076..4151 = -0.14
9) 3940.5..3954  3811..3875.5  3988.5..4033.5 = 0.24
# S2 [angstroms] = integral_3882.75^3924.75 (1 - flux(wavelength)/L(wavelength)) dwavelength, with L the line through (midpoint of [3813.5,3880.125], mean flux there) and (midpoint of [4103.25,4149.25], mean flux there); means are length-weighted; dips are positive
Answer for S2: -2.5 angstroms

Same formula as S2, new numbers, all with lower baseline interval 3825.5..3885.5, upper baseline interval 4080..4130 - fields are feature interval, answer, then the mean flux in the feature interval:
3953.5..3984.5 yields 6.84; 72.1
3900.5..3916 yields -1.76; 87.2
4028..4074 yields 0.16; 111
